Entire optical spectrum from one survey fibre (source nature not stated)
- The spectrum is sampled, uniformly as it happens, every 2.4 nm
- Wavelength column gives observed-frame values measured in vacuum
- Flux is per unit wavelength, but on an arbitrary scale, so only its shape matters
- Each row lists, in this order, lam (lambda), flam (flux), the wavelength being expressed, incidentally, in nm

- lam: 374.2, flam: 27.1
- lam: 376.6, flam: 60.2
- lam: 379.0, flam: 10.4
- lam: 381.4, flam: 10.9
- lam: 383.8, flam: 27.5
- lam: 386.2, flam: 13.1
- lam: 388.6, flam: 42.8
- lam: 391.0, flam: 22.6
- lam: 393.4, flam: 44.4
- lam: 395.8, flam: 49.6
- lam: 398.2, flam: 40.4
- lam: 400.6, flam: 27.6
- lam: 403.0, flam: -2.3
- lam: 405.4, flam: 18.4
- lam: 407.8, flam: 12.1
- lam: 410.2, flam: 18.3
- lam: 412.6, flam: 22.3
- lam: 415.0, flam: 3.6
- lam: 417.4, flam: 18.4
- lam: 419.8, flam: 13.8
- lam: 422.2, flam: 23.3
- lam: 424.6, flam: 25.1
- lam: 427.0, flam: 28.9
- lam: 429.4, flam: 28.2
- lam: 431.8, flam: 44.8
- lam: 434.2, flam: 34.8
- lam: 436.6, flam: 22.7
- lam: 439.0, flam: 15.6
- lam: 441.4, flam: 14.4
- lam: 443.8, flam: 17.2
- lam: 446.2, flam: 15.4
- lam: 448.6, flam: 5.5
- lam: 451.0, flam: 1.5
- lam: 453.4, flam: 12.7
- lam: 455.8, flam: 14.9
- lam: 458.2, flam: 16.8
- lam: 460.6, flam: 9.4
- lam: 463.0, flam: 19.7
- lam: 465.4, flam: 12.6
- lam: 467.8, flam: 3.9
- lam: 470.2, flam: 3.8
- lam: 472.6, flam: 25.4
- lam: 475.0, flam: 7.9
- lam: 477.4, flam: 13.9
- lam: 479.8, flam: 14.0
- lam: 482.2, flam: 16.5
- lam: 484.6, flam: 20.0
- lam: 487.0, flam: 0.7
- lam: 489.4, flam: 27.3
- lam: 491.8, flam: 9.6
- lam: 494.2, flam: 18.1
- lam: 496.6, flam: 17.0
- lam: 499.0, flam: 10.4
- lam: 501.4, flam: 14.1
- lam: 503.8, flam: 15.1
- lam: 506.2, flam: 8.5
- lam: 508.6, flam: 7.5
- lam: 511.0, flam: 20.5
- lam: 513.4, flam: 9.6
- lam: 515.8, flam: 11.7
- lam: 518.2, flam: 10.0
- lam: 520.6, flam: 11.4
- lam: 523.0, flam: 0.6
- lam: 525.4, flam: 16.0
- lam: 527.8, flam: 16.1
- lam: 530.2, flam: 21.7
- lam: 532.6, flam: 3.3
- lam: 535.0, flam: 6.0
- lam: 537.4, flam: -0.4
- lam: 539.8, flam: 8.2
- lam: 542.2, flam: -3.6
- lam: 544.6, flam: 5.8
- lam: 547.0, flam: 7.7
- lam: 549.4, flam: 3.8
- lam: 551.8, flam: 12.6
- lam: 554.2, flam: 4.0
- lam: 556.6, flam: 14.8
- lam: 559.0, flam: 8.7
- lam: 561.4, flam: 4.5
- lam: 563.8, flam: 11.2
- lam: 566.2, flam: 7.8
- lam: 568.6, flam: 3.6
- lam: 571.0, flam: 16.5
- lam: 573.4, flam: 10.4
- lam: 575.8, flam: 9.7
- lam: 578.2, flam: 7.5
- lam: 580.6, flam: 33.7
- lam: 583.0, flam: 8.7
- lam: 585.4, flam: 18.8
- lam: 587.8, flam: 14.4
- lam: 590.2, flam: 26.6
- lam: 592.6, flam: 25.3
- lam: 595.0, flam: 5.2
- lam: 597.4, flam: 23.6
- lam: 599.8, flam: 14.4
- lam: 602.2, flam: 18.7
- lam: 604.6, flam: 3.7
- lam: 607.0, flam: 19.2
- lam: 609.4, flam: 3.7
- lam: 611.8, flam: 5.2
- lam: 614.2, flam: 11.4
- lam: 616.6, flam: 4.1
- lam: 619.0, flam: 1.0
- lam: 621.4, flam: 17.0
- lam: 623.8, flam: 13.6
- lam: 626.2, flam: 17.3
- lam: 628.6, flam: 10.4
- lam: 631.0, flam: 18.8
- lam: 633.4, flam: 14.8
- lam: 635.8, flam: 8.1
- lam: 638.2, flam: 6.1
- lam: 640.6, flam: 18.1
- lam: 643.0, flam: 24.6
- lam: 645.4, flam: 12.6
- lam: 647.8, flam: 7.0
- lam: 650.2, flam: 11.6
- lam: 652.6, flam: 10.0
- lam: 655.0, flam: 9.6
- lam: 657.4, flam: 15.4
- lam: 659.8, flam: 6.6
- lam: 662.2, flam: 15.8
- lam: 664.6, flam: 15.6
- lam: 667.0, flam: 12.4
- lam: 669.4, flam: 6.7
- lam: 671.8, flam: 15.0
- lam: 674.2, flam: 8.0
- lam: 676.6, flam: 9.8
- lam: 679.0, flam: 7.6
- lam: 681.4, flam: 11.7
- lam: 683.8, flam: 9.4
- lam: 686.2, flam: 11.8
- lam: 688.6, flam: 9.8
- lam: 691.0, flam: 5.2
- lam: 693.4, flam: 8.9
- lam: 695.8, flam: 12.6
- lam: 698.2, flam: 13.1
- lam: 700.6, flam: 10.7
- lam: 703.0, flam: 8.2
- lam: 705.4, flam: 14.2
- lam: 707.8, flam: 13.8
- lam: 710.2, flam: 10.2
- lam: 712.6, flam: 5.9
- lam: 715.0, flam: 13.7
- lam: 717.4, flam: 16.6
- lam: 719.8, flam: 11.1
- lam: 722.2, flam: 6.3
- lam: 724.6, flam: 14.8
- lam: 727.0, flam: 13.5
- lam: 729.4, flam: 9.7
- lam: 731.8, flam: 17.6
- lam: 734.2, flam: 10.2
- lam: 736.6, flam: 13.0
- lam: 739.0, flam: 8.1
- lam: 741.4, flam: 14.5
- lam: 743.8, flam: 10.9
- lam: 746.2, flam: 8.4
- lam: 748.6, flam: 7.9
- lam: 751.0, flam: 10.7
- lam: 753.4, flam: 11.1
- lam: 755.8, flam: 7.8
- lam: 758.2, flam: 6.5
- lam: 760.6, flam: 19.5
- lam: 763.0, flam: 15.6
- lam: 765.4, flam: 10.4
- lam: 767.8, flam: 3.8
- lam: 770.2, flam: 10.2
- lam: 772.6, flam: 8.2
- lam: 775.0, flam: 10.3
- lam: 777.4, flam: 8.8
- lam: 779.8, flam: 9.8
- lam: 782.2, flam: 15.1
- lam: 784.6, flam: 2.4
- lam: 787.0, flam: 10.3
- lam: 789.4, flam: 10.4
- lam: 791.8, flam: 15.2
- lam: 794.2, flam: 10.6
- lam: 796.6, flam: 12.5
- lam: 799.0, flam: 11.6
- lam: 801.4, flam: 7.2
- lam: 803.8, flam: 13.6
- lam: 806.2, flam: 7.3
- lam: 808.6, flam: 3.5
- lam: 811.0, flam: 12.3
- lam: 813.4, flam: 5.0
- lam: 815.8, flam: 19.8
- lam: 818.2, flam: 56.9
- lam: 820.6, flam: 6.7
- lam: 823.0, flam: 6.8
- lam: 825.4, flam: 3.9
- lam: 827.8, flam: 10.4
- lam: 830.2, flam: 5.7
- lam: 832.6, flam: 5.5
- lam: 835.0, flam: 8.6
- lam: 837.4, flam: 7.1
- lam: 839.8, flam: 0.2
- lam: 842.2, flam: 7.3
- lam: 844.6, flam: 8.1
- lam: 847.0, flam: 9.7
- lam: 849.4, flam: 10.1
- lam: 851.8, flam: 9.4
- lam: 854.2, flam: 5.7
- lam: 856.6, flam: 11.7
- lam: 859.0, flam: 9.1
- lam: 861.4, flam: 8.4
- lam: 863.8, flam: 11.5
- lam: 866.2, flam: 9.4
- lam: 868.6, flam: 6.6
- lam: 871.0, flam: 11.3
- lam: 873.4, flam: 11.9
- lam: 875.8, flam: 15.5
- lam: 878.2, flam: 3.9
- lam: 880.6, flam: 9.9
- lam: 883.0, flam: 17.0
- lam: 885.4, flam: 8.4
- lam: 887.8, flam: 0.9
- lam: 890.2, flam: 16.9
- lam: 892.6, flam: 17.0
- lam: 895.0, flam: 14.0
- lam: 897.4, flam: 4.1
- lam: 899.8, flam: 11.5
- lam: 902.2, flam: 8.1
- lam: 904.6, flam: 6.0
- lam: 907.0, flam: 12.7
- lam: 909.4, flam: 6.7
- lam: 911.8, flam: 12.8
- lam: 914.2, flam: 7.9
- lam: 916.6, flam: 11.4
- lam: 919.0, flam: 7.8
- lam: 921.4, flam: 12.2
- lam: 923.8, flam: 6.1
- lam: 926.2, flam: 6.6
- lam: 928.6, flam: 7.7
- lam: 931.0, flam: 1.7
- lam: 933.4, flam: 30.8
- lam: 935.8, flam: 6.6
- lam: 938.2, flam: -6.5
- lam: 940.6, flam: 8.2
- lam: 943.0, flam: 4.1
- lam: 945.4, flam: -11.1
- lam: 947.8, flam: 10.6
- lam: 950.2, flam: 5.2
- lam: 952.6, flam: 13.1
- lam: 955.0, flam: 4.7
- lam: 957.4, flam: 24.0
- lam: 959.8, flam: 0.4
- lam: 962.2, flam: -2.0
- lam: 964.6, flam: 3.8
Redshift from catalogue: 1.19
